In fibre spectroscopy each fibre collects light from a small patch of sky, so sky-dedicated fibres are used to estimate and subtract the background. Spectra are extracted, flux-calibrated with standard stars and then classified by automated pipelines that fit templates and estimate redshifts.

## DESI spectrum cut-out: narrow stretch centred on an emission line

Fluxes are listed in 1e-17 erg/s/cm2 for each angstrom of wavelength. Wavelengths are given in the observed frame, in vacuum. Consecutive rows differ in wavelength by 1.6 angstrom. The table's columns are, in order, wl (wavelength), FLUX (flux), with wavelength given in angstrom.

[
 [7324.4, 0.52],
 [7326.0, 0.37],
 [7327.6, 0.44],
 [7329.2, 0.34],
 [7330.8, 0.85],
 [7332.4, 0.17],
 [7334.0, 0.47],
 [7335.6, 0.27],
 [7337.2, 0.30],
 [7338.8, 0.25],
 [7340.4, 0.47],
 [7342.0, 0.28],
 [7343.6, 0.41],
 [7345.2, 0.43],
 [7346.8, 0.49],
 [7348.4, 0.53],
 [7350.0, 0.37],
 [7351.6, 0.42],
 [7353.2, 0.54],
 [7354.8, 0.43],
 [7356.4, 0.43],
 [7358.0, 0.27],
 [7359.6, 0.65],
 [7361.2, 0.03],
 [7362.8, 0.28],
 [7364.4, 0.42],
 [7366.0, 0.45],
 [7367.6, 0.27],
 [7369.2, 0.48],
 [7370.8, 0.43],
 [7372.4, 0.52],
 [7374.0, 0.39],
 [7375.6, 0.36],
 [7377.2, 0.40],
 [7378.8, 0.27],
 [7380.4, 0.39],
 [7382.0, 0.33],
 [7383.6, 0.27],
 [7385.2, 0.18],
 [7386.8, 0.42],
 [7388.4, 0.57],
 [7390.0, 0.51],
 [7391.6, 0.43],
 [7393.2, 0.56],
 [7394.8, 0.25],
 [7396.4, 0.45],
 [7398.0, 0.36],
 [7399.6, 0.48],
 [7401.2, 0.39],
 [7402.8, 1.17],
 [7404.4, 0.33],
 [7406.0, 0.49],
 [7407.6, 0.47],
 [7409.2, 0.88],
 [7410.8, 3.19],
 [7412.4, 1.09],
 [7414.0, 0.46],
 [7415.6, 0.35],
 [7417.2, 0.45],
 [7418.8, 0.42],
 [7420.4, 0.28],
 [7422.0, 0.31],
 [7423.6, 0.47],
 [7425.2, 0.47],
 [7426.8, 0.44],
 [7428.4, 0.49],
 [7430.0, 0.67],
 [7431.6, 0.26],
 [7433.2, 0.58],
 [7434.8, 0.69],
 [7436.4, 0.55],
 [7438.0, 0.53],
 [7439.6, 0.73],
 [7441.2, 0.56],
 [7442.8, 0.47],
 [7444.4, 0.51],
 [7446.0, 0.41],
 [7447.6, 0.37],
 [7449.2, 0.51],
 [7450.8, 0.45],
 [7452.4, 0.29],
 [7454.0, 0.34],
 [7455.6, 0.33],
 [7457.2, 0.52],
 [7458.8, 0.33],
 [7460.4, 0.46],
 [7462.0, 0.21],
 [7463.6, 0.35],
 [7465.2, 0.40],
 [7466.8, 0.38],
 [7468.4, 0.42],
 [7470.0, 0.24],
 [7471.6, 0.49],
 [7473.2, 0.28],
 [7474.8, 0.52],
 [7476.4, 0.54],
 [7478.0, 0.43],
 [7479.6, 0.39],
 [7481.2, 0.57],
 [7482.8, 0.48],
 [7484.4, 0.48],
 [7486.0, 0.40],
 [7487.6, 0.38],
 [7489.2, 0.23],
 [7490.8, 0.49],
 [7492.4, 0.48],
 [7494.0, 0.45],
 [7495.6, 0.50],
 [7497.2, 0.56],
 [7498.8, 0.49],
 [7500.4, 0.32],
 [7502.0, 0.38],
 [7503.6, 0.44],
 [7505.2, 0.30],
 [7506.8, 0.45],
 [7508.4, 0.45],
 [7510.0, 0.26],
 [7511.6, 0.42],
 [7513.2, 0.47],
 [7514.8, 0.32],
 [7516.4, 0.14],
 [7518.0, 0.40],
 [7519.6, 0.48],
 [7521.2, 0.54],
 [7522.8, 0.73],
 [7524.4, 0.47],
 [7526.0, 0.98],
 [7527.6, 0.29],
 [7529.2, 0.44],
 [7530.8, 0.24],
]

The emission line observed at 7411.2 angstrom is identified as H-alpha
